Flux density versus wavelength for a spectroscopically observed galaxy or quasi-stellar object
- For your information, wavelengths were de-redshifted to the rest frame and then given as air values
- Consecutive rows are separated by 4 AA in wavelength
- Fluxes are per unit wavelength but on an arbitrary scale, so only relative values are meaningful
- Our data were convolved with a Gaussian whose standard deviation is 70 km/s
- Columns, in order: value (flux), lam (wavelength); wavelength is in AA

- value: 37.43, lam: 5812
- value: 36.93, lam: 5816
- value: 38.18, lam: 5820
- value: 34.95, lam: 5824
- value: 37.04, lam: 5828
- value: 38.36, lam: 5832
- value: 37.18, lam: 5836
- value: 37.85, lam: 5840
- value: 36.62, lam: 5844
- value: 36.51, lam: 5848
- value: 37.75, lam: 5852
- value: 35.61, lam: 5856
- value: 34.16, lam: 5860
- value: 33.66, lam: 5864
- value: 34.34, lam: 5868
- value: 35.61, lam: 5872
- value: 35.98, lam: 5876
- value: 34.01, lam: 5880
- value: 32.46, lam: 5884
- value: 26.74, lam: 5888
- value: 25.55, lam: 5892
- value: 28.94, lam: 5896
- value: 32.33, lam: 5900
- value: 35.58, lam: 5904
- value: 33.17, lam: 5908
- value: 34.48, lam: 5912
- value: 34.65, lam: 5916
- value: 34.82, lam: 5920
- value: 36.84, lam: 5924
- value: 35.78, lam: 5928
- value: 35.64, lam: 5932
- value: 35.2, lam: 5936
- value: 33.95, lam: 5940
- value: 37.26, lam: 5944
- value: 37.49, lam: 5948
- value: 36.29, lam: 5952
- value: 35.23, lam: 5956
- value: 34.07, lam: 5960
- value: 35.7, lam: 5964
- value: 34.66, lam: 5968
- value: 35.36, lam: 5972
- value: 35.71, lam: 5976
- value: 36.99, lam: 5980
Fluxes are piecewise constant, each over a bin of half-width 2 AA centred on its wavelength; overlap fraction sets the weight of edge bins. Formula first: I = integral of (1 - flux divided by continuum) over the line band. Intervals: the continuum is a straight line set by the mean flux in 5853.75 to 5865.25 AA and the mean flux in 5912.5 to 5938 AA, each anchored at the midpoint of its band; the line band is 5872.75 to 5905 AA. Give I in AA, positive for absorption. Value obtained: 3.2 AA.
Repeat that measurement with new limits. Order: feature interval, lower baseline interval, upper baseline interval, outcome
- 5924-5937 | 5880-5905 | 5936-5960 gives -0.65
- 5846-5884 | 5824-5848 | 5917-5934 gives 1.58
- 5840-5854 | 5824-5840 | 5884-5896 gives -0.93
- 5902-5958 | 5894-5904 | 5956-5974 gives -3.82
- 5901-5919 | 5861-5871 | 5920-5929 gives 0.61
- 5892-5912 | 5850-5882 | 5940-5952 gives 2.13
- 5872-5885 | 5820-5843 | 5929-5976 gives 0.72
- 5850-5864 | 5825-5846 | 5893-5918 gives 0.16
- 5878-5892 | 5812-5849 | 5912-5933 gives 2.26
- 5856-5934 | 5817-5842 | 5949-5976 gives 6.09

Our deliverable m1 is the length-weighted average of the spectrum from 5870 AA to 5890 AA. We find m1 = 33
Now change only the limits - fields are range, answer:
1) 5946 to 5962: 35.8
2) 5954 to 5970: 34.9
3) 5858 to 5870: 34.1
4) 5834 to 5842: 37.5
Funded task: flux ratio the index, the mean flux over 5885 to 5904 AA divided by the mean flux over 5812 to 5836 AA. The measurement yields 0.8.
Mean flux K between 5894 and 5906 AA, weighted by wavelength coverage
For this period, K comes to 32.3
